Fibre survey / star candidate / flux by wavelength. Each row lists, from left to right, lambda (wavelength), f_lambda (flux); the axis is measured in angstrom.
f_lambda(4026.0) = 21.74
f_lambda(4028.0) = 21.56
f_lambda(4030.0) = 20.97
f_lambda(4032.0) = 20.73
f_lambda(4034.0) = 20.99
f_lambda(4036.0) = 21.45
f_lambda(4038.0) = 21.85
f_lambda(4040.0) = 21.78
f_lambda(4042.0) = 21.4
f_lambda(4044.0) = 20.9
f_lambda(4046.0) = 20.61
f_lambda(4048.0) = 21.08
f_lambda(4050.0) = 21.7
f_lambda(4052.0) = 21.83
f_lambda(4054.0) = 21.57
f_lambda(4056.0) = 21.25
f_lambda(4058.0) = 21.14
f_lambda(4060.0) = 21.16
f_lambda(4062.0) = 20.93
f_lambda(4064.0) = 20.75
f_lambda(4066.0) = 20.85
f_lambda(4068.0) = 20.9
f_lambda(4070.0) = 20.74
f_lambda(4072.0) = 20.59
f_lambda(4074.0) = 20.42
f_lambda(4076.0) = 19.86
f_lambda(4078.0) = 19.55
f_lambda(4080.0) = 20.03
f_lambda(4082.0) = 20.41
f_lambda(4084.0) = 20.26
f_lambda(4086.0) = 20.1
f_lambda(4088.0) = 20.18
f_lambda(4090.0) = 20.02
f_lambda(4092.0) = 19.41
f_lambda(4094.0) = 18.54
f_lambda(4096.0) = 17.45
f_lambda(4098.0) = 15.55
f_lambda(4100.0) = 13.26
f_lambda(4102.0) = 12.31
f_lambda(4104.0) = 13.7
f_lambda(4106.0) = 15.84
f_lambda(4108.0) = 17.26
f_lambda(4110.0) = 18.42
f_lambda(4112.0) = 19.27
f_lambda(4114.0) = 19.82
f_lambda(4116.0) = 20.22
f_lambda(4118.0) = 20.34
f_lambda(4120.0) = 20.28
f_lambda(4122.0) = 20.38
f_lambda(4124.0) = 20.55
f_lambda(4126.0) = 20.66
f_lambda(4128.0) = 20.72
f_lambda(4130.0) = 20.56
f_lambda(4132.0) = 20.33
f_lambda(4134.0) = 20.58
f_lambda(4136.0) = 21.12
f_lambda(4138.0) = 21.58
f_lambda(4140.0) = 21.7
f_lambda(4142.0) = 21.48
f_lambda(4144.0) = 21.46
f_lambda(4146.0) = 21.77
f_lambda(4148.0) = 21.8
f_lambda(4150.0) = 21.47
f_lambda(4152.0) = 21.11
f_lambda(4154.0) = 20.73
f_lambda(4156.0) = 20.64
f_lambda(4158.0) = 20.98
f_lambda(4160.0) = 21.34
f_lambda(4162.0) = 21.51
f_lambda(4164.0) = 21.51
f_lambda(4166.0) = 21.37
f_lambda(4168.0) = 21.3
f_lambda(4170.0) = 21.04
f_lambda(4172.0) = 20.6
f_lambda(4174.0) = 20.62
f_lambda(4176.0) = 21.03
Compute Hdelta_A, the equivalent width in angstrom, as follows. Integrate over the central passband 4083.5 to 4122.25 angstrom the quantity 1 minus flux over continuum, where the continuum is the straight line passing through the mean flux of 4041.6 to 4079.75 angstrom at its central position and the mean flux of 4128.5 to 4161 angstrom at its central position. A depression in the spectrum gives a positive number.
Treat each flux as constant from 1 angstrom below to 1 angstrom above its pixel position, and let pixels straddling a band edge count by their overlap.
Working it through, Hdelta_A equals 5.5 angstrom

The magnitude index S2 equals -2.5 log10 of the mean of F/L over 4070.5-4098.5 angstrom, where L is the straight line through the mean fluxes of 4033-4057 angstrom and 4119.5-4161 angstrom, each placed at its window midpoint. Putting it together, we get 0.09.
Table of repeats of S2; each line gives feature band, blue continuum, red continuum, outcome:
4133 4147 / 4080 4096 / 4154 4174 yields -0.04 mag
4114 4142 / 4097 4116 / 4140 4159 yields -0.10 mag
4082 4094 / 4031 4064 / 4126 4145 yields 0.07 mag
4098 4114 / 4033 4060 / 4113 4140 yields 0.29 mag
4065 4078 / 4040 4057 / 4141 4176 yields 0.04 mag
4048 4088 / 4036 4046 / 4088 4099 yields -0.05 mag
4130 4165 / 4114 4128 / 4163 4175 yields -0.02 mag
